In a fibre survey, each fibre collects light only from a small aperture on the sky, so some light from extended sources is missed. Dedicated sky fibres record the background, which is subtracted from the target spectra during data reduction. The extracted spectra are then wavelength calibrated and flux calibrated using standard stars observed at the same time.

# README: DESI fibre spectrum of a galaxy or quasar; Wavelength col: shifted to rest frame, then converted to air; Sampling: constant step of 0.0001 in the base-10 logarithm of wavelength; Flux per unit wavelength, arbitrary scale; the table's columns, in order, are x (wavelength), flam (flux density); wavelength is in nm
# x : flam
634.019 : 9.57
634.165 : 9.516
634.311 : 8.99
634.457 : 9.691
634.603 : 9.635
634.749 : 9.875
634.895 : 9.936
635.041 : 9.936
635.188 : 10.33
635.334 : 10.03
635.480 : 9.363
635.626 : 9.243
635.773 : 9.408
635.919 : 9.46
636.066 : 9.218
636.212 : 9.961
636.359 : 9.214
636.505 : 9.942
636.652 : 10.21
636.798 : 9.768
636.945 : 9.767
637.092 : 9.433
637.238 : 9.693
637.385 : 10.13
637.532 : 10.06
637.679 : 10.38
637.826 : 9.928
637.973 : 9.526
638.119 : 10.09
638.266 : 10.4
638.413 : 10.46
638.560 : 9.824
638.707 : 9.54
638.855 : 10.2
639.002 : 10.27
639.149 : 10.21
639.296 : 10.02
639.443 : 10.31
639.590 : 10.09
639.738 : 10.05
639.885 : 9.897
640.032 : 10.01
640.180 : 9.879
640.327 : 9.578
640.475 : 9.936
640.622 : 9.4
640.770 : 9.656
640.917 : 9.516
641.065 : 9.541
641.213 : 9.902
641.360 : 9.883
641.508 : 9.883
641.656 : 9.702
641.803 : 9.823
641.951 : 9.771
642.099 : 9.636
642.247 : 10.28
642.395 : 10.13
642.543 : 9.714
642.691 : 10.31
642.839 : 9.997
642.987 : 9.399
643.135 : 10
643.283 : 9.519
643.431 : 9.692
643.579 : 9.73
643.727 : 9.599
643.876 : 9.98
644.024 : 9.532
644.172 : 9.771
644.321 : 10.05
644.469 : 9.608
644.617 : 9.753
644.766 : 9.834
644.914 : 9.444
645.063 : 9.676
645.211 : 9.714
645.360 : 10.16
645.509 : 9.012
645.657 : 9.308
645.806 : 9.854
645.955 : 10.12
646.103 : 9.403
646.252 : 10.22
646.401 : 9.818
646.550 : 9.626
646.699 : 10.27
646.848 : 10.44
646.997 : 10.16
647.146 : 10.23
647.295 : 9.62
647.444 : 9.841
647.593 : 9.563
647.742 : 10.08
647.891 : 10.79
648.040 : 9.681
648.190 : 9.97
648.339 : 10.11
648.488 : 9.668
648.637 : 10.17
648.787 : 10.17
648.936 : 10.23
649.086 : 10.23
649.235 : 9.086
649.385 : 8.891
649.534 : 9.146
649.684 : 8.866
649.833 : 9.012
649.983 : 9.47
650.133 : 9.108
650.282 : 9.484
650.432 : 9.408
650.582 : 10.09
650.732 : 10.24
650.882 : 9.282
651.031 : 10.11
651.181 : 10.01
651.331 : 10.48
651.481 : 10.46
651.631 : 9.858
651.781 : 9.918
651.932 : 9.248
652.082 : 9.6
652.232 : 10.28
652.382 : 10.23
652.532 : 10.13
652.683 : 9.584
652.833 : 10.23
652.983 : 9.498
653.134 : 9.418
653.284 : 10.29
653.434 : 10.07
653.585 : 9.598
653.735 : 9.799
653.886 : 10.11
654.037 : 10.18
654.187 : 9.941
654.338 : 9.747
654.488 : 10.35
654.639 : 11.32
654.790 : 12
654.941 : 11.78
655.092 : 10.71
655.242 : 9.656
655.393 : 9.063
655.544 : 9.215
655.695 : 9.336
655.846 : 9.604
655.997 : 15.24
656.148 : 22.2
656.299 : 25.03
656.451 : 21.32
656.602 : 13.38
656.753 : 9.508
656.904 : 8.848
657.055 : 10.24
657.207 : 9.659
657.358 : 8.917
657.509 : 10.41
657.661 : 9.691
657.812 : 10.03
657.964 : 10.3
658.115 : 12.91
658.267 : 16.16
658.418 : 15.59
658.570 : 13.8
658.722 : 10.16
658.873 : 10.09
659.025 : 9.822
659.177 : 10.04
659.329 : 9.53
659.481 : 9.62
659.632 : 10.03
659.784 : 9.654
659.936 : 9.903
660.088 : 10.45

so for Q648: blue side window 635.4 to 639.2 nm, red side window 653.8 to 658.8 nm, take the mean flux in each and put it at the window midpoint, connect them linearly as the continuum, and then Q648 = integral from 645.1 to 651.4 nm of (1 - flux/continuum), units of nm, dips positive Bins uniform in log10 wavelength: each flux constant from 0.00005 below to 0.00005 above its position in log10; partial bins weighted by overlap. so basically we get 0.74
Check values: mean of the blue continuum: 9.83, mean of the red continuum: 12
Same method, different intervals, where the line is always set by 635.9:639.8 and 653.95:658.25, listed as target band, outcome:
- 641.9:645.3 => 0.24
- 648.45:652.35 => 0.53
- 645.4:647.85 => 0.23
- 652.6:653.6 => 0.15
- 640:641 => 0.05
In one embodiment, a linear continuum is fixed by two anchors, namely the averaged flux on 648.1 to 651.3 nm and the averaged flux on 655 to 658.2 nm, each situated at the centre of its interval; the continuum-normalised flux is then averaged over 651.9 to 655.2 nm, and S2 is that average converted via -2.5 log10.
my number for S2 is 0.089 mag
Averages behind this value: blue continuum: 9.67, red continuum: 12.2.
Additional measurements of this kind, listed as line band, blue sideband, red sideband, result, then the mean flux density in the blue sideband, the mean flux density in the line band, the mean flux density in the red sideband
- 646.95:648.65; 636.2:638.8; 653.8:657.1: 0.13 mag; 9.91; 9.99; 12.2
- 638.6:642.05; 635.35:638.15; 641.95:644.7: -0.01 mag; 9.73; 9.87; 9.81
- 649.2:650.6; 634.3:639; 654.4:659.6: 0.21 mag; 9.82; 9.23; 11.9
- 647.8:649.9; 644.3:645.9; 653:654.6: 0.01 mag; 9.67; 9.72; 9.97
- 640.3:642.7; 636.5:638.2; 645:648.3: 0.01 mag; 9.91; 9.79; 9.89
